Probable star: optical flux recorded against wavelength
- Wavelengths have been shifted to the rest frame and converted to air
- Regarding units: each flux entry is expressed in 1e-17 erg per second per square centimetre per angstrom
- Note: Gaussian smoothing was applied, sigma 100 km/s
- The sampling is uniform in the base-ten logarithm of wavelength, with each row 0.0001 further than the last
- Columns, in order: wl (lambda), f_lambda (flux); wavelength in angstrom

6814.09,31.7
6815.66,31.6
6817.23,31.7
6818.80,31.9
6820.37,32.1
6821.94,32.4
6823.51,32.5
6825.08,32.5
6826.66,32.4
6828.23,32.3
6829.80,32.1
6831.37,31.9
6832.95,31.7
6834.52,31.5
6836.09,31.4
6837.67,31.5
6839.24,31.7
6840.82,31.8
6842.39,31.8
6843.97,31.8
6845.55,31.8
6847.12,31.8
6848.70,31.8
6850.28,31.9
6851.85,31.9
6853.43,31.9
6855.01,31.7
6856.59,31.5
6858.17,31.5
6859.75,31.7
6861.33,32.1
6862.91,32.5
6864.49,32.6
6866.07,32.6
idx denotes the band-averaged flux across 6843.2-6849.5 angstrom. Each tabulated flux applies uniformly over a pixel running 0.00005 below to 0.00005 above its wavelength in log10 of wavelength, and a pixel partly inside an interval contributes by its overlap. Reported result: 31.8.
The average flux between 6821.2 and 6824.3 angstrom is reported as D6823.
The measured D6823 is 32.5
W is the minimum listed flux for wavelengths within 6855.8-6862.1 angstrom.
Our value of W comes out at 31.5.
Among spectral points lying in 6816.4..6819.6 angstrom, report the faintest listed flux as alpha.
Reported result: 31.7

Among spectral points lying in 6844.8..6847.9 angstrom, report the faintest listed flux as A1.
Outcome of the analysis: 31.8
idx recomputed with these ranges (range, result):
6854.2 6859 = 31.5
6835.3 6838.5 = 31.5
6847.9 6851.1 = 31.9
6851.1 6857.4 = 31.7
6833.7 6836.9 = 31.5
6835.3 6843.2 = 31.6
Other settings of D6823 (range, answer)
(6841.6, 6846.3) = 31.8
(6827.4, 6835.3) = 31.9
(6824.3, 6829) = 32.4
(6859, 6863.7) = 32.1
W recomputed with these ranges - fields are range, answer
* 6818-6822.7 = 31.9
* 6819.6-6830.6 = 32.1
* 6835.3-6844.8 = 31.4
